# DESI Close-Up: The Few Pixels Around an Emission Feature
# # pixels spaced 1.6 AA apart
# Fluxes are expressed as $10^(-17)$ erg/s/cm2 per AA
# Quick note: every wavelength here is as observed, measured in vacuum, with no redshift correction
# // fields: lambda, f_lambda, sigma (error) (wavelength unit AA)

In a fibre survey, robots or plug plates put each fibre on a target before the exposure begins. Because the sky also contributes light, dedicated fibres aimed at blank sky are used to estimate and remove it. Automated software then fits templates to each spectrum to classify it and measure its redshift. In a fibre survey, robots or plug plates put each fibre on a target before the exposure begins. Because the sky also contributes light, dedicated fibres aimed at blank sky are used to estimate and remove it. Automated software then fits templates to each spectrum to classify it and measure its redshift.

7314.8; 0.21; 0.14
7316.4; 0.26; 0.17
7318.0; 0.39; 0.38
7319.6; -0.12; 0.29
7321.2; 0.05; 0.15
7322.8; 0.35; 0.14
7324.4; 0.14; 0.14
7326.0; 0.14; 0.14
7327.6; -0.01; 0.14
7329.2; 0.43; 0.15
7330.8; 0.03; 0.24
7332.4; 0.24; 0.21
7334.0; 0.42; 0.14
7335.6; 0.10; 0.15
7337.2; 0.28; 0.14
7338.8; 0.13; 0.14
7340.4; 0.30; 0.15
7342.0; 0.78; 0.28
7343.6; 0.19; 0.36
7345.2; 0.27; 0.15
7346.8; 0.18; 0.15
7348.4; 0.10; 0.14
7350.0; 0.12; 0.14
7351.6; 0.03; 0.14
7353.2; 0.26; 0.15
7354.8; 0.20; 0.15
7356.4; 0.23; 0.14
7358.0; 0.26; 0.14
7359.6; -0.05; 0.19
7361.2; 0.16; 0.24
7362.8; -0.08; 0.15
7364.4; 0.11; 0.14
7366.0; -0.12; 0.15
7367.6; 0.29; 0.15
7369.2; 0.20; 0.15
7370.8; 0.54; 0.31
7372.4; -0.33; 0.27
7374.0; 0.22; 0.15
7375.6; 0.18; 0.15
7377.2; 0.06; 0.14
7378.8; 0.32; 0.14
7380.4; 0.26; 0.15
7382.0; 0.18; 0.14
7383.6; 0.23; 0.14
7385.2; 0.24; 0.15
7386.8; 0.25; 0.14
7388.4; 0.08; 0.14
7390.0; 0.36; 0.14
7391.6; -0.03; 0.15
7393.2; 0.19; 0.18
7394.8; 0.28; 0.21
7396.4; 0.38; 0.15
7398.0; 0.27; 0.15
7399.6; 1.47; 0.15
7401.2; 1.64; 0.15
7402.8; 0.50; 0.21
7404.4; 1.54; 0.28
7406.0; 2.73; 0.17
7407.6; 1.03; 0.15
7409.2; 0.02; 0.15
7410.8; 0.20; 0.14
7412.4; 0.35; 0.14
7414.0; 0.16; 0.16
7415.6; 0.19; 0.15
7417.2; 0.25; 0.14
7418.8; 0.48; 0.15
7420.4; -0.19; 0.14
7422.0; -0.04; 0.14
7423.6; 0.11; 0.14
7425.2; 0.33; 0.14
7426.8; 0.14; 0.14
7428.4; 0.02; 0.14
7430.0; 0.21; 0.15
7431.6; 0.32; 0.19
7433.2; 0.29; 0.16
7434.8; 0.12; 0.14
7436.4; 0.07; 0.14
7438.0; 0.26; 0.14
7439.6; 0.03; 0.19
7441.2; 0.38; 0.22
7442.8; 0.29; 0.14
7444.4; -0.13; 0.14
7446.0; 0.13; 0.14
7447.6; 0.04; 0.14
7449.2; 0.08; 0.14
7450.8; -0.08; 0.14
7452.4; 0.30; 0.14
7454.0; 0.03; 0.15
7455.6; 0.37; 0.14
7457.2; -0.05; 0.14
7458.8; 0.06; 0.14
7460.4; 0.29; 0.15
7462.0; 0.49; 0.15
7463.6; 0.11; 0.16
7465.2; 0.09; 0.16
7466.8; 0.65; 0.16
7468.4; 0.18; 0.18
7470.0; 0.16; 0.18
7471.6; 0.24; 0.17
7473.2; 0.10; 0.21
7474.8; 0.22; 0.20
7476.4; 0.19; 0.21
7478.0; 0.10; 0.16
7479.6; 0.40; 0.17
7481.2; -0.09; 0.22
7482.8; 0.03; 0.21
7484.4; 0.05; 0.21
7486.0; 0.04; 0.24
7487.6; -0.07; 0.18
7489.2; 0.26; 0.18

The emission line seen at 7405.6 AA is [O II]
